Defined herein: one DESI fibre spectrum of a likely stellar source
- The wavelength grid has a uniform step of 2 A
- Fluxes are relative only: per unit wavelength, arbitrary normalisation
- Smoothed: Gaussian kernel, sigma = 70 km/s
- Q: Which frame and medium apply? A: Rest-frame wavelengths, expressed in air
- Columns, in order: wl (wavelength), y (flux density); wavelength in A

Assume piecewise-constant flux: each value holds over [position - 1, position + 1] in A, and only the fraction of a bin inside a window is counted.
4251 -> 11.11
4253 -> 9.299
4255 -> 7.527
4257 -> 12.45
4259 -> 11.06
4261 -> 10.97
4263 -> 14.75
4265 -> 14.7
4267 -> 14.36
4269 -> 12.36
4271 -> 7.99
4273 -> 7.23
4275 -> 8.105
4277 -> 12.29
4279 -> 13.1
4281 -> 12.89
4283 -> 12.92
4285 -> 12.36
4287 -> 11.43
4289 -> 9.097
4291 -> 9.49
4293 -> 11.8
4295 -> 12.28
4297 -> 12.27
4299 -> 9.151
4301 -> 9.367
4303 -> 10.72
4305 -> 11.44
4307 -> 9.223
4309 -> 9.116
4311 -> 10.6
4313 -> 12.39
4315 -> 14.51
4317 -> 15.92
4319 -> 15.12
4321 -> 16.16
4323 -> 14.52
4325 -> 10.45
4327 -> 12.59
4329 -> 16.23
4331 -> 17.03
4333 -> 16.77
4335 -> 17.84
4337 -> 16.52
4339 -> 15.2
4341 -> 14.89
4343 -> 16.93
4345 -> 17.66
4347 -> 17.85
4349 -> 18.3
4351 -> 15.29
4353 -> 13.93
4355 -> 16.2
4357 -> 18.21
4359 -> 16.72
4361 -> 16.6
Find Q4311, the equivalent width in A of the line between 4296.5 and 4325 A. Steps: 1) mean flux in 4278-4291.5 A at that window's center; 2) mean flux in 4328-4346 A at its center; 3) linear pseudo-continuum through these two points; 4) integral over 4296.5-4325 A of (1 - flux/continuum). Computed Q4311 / 4.16 A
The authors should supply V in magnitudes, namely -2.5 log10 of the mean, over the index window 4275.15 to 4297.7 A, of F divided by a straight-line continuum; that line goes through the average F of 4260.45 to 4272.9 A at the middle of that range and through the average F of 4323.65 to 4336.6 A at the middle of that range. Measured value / 0.13 mag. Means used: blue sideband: 12.2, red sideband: 15.2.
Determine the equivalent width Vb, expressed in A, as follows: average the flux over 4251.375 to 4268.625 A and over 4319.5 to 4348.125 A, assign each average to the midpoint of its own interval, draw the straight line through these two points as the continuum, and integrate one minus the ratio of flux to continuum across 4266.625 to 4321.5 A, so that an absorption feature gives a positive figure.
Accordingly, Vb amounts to 8.8 A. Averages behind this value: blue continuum 11.9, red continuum 15.8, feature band 11.5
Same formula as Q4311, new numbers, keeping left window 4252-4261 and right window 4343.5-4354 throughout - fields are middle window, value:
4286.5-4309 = 4.4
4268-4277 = 1.6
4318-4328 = 0.7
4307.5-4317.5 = 1.4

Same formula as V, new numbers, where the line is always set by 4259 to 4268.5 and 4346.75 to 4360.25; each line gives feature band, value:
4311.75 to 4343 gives 0.04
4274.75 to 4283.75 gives 0.15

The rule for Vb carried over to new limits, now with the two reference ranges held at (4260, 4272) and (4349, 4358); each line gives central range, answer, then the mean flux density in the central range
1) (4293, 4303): 2.2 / 10.9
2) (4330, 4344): -0.9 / 16.5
